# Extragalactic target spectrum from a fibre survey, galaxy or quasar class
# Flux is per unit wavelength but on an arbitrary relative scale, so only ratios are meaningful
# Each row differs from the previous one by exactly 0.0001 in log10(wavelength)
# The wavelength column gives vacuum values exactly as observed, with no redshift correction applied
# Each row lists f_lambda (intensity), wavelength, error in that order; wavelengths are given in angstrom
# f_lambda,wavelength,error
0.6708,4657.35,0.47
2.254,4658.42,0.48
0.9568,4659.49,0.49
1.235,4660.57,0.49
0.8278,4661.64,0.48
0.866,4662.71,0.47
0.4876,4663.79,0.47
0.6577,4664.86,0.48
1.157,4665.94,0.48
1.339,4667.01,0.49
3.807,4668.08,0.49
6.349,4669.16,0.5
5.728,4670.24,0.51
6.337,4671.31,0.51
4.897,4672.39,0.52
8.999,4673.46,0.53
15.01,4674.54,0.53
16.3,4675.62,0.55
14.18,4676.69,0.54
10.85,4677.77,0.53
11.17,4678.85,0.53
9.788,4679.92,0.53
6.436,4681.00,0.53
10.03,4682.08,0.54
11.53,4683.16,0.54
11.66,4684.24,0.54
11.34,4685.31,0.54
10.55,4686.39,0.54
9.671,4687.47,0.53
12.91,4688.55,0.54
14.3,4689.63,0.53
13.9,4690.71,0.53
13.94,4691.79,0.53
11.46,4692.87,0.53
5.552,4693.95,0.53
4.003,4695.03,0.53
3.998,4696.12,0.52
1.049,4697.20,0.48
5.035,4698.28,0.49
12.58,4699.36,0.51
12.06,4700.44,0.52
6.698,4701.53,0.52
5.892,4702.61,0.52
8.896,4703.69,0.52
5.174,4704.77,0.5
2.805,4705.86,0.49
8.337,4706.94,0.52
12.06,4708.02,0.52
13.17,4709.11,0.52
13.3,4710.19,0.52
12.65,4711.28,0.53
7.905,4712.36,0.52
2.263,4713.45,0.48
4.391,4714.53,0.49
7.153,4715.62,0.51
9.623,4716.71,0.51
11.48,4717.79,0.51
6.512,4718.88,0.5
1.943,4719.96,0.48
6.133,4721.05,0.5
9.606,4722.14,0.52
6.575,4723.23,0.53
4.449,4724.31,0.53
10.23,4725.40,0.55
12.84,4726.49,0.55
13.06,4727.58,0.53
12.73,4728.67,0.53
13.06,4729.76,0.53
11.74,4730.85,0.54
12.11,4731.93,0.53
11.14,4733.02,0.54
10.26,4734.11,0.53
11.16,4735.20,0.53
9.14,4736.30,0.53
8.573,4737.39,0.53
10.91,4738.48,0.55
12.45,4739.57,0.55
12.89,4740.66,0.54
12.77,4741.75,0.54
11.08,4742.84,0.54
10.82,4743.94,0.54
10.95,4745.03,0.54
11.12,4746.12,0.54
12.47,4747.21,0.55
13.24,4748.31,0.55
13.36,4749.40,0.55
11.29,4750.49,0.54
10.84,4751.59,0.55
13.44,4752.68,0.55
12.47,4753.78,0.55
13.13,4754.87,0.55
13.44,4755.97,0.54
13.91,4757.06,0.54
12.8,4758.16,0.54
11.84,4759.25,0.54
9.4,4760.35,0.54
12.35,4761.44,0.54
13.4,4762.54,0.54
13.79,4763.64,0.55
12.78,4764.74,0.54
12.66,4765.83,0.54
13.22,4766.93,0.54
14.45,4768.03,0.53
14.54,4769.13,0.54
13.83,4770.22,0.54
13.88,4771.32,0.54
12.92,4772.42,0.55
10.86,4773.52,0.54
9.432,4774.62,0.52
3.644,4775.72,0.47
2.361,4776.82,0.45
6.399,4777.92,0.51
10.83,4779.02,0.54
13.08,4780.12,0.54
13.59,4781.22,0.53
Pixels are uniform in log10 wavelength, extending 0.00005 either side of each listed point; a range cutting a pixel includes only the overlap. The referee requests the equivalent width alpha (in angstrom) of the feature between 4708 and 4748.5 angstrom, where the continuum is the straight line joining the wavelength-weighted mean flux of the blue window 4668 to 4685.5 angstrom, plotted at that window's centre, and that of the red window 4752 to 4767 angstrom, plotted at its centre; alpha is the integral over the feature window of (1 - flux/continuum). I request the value 5.6 angstrom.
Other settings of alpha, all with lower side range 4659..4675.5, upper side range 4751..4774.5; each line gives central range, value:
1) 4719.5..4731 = 0.29 angstrom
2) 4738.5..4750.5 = -0.94 angstrom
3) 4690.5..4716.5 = -2.25 angstrom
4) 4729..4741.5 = -1.18 angstrom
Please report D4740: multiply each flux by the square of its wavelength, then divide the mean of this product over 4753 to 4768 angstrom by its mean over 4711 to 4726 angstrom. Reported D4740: 1.82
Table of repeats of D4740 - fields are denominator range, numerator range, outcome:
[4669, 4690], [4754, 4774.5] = 1.28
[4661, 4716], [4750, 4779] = 1.49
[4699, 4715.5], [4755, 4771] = 1.58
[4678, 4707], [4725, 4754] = 1.34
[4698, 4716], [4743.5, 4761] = 1.49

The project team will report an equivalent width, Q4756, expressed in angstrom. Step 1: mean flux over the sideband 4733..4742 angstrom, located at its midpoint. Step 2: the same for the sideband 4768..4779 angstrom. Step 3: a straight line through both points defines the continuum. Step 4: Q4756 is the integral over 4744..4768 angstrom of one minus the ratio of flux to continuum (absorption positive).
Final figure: -4.6 angstrom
